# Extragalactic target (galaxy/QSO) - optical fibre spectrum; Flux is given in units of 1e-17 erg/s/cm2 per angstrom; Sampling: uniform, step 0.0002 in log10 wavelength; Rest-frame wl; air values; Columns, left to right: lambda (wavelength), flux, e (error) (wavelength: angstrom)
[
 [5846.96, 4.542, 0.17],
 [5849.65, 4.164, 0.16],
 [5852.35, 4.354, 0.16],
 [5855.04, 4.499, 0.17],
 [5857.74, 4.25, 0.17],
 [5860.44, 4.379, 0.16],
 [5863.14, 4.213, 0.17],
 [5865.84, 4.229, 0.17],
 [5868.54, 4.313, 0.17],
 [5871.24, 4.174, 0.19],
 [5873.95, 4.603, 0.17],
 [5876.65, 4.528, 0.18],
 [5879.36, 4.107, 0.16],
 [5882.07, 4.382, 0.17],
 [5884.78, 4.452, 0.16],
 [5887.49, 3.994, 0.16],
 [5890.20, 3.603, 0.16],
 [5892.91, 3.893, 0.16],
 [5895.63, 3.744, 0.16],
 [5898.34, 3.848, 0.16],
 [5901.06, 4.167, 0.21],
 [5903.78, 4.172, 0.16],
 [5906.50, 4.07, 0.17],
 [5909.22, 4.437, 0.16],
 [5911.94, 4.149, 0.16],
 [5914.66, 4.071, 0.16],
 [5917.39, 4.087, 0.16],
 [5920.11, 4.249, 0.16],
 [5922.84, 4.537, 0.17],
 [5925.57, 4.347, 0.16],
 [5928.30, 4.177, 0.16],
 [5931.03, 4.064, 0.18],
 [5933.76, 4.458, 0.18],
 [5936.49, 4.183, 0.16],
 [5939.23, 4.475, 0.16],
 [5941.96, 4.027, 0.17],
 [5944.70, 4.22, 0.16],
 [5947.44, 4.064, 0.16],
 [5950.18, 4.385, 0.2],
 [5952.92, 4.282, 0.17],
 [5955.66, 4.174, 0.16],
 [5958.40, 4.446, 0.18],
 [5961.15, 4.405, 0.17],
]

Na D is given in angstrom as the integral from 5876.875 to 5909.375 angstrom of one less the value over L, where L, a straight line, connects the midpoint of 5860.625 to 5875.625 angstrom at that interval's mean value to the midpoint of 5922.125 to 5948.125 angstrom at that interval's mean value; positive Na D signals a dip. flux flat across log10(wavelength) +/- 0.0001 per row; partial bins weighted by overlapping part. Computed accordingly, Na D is 1.7 angstrom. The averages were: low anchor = 4.32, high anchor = 4.25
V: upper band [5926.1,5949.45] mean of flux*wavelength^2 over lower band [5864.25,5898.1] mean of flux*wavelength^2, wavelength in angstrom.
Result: 1.03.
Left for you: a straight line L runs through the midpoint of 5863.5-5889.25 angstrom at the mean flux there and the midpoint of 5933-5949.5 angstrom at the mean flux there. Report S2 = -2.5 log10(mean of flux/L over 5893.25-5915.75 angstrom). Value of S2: 0.05 mag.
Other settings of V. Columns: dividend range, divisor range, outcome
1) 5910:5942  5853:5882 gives 1.00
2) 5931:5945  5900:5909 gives 1.03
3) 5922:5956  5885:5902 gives 1.11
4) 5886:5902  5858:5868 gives 0.92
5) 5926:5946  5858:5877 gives 1.00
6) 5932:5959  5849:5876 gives 1.01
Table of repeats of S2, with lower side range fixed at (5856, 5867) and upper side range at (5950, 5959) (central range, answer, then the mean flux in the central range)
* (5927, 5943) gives 0.02 mag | 4.24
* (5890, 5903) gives 0.11 mag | 3.89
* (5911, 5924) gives 0.02 mag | 4.22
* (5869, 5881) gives -0.02 mag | 4.35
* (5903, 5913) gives 0.02 mag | 4.21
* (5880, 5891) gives 0.04 mag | 4.13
